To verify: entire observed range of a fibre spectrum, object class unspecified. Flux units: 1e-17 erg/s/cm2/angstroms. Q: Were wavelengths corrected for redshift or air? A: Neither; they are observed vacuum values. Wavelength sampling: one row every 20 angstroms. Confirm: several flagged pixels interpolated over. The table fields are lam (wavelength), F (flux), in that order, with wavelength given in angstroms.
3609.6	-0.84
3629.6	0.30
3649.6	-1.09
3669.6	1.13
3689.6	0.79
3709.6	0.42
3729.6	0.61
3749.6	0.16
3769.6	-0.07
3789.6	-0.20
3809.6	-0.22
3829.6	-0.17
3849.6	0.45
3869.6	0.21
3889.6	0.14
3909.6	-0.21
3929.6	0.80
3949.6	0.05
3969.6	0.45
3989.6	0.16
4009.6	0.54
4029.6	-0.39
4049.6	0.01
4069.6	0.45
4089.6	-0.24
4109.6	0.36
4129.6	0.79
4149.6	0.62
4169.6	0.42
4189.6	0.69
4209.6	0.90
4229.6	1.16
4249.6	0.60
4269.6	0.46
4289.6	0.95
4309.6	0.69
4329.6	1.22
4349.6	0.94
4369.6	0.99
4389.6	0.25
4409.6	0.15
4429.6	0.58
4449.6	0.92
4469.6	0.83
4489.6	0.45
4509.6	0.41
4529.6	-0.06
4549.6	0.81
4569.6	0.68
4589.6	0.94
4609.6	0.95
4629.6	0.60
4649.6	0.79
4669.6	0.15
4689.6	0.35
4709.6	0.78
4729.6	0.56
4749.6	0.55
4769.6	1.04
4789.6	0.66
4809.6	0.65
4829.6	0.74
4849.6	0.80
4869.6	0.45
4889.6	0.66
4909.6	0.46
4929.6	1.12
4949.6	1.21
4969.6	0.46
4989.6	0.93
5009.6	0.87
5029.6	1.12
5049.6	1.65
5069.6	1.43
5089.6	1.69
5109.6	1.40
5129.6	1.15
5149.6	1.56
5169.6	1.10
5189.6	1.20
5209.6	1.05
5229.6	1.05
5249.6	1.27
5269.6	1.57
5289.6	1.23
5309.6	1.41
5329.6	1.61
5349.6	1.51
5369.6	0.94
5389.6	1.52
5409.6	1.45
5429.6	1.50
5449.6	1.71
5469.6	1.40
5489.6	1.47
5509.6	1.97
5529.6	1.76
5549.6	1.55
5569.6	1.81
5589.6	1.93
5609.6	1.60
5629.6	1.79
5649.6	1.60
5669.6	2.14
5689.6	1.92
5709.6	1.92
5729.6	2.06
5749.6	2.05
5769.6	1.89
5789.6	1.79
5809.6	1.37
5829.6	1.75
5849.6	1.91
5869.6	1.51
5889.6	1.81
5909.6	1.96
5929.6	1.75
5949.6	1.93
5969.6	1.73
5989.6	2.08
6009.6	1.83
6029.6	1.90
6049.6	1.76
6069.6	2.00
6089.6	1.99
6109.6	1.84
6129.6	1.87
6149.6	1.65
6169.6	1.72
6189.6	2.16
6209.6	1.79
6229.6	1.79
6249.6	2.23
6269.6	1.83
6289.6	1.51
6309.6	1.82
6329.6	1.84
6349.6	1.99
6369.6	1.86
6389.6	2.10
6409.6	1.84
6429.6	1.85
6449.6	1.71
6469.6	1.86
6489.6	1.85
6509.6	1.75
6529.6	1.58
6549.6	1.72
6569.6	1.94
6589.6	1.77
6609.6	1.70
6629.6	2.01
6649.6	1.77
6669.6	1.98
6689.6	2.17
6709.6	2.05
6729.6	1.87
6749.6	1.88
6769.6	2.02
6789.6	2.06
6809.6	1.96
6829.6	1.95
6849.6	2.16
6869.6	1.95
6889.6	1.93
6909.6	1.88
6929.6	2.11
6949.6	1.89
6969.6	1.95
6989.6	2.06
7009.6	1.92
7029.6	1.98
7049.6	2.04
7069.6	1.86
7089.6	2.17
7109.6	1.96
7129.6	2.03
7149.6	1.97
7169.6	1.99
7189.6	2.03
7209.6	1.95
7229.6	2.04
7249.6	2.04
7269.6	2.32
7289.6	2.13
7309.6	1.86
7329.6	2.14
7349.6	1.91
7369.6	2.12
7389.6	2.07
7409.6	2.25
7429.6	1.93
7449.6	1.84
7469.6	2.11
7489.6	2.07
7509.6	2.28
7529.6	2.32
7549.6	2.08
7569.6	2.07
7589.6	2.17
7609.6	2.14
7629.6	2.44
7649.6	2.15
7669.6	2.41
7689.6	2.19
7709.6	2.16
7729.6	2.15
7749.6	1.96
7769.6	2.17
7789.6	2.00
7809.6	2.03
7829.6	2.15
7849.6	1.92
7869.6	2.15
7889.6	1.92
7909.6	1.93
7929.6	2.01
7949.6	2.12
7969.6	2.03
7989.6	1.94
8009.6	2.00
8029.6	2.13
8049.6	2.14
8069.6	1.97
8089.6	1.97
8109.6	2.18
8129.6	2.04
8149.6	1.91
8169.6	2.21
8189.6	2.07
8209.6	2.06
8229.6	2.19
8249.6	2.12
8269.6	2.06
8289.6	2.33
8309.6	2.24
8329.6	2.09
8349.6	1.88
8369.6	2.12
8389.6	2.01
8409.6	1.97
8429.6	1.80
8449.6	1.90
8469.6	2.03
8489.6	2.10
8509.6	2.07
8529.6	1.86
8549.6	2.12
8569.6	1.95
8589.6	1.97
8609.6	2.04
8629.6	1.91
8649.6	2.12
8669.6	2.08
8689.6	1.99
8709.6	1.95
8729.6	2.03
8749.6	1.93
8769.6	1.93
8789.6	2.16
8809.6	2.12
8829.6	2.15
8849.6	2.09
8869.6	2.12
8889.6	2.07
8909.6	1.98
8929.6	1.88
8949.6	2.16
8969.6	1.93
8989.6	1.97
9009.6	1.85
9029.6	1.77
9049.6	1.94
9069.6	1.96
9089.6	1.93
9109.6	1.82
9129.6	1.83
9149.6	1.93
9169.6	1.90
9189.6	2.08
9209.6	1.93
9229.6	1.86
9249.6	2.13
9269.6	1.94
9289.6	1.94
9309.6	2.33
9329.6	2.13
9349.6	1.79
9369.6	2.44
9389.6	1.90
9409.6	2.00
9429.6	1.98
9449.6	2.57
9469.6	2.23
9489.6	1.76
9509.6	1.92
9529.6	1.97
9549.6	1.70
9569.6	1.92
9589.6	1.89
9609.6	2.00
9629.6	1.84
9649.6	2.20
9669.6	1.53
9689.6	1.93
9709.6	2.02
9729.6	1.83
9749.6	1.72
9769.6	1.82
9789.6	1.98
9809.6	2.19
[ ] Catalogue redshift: 0.26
